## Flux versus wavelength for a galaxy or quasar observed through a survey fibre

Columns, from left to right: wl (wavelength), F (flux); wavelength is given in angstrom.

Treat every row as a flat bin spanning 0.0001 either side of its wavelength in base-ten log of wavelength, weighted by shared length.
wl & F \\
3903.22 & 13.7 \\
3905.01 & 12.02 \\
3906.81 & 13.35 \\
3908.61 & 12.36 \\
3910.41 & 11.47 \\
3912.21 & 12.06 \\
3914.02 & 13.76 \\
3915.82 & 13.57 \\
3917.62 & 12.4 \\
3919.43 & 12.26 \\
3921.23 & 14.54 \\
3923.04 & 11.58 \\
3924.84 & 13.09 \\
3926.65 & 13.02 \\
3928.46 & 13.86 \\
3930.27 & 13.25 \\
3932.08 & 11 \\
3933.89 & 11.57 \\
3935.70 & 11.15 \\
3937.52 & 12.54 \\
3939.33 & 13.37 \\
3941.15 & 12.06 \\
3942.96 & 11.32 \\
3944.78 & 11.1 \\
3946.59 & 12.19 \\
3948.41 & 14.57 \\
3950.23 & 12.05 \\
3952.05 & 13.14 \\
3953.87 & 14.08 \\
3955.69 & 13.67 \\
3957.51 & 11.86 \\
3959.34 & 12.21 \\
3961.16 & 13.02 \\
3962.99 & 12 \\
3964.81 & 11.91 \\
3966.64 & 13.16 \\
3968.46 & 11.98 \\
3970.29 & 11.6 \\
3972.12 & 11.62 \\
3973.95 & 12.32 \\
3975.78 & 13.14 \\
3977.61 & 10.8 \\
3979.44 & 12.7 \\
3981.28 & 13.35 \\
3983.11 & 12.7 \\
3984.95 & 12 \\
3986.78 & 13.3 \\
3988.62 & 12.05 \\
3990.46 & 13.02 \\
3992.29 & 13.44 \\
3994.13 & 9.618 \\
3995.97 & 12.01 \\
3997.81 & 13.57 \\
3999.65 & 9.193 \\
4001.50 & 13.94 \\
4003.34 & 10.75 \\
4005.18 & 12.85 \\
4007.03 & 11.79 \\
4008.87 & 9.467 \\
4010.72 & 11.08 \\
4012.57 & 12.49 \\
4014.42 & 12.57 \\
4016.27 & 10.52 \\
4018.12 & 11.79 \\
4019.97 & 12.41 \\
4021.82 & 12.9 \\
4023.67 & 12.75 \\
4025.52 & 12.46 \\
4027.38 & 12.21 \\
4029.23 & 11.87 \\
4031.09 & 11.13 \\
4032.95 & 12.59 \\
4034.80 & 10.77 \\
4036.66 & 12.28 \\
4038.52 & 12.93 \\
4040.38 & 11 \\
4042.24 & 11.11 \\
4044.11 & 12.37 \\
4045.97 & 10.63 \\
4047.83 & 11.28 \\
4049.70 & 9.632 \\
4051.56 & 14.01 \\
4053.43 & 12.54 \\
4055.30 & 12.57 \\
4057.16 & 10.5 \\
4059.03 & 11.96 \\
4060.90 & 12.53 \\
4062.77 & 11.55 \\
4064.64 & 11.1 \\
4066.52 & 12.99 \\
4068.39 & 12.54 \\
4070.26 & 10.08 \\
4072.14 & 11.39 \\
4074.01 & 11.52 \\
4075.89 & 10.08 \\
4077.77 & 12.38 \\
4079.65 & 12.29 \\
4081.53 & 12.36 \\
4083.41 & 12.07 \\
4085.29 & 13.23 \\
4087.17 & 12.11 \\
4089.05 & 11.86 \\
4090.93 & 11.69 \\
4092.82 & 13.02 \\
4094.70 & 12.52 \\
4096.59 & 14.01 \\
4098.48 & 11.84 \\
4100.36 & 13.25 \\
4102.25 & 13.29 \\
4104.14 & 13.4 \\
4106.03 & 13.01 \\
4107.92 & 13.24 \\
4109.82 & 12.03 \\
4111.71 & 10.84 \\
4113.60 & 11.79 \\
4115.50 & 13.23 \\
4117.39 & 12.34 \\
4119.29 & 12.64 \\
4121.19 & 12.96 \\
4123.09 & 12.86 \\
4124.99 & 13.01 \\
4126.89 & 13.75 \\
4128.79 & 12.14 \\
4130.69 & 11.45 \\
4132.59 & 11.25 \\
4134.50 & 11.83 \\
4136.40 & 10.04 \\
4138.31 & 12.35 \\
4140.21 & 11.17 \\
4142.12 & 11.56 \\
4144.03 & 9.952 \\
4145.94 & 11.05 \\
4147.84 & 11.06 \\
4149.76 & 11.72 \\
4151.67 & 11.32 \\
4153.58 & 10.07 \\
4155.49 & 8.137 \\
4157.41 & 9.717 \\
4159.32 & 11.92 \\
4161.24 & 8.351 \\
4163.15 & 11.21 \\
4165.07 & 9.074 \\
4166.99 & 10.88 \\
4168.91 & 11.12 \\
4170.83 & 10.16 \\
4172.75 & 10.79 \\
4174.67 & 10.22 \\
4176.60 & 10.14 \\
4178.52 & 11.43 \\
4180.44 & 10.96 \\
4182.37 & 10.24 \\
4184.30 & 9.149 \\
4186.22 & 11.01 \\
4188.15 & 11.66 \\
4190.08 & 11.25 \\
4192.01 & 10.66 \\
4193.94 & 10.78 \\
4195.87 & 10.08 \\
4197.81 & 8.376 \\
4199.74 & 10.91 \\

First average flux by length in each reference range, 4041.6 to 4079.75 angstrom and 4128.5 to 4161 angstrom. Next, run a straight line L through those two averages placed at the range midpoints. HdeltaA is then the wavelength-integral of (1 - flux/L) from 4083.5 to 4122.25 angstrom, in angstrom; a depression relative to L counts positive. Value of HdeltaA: -4.6 angstrom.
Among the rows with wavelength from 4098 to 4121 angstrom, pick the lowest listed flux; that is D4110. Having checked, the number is 10.84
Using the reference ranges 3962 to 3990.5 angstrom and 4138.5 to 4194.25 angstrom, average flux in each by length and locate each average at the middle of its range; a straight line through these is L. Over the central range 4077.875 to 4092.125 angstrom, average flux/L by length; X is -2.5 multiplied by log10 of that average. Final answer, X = -0.08 mag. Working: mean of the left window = 12.3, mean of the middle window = 12.3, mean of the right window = 10.6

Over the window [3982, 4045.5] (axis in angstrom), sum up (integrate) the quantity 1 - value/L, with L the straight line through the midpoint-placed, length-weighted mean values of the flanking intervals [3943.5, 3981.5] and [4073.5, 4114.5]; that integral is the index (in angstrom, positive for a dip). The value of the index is 2.4 angstrom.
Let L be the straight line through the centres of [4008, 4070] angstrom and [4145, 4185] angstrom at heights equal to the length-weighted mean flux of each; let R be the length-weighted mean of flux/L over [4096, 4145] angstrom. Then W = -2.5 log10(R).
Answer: -0.13 mag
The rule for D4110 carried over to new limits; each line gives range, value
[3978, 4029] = 9.193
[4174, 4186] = 9.149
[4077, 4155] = 9.952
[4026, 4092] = 9.632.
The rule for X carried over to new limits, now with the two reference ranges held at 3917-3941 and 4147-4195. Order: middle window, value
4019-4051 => -0.01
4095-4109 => -0.18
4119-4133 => -0.15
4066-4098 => -0.08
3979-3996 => -0.03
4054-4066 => -0.03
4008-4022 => 0.02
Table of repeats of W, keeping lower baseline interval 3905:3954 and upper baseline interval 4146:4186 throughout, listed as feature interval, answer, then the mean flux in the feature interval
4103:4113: -0.14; 12.5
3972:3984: -0.03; 12.4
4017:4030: -0.05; 12.3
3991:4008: 0.00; 11.9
